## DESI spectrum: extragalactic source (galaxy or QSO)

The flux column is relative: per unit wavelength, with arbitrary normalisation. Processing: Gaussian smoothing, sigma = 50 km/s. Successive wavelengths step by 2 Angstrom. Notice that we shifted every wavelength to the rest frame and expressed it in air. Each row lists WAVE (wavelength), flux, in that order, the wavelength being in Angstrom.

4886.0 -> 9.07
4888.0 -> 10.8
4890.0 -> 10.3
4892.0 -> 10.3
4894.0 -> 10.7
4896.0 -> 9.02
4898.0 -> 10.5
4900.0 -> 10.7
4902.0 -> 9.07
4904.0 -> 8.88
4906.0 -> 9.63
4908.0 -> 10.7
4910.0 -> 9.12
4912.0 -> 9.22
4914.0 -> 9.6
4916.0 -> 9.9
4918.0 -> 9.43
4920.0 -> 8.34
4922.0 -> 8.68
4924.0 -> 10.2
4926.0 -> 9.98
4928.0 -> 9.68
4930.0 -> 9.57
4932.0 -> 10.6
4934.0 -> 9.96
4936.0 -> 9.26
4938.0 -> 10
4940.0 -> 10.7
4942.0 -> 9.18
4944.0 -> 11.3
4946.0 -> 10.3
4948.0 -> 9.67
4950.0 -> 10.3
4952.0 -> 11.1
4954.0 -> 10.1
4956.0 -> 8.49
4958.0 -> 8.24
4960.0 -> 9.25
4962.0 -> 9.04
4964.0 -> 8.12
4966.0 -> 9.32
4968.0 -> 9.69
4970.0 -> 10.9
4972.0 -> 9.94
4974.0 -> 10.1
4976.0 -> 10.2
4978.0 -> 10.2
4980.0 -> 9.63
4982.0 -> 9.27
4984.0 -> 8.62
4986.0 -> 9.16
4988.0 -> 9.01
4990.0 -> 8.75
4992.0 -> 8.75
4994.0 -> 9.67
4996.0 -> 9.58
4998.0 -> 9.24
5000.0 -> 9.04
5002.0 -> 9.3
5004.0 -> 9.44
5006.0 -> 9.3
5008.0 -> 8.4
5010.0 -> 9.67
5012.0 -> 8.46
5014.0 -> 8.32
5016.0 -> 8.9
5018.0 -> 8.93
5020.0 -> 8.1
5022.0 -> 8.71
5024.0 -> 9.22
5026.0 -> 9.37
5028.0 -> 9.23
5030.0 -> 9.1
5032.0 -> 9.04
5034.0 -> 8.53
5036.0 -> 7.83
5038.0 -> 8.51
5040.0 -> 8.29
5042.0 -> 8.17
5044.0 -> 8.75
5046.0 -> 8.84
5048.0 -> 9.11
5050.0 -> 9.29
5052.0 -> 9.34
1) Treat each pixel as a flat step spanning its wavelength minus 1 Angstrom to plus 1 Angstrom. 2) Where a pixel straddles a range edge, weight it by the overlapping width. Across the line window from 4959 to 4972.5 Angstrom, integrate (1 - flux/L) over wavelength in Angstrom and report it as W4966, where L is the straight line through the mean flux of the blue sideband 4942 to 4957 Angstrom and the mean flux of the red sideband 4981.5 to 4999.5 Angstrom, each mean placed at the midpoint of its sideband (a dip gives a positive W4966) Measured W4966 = 0.36 Angstrom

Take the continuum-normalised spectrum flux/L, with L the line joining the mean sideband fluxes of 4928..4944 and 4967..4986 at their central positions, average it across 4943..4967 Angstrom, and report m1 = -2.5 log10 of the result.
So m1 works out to 0.03 mag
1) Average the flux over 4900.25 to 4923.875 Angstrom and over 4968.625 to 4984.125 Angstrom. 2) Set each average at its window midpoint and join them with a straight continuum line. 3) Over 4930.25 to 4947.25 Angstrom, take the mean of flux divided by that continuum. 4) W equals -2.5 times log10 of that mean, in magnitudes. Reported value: -0.06 mag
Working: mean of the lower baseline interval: 9.4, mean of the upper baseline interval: 9.92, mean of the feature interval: 10.1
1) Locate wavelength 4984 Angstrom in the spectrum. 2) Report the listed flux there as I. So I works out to 8.62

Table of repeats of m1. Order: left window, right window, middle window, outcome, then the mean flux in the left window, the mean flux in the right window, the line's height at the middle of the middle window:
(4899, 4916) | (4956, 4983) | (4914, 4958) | -0.03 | 9.63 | 9.49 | 9.57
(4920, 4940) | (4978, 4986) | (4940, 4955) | -0.08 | 9.74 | 9.3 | 9.6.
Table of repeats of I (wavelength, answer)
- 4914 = 9.6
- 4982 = 9.27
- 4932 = 10.6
